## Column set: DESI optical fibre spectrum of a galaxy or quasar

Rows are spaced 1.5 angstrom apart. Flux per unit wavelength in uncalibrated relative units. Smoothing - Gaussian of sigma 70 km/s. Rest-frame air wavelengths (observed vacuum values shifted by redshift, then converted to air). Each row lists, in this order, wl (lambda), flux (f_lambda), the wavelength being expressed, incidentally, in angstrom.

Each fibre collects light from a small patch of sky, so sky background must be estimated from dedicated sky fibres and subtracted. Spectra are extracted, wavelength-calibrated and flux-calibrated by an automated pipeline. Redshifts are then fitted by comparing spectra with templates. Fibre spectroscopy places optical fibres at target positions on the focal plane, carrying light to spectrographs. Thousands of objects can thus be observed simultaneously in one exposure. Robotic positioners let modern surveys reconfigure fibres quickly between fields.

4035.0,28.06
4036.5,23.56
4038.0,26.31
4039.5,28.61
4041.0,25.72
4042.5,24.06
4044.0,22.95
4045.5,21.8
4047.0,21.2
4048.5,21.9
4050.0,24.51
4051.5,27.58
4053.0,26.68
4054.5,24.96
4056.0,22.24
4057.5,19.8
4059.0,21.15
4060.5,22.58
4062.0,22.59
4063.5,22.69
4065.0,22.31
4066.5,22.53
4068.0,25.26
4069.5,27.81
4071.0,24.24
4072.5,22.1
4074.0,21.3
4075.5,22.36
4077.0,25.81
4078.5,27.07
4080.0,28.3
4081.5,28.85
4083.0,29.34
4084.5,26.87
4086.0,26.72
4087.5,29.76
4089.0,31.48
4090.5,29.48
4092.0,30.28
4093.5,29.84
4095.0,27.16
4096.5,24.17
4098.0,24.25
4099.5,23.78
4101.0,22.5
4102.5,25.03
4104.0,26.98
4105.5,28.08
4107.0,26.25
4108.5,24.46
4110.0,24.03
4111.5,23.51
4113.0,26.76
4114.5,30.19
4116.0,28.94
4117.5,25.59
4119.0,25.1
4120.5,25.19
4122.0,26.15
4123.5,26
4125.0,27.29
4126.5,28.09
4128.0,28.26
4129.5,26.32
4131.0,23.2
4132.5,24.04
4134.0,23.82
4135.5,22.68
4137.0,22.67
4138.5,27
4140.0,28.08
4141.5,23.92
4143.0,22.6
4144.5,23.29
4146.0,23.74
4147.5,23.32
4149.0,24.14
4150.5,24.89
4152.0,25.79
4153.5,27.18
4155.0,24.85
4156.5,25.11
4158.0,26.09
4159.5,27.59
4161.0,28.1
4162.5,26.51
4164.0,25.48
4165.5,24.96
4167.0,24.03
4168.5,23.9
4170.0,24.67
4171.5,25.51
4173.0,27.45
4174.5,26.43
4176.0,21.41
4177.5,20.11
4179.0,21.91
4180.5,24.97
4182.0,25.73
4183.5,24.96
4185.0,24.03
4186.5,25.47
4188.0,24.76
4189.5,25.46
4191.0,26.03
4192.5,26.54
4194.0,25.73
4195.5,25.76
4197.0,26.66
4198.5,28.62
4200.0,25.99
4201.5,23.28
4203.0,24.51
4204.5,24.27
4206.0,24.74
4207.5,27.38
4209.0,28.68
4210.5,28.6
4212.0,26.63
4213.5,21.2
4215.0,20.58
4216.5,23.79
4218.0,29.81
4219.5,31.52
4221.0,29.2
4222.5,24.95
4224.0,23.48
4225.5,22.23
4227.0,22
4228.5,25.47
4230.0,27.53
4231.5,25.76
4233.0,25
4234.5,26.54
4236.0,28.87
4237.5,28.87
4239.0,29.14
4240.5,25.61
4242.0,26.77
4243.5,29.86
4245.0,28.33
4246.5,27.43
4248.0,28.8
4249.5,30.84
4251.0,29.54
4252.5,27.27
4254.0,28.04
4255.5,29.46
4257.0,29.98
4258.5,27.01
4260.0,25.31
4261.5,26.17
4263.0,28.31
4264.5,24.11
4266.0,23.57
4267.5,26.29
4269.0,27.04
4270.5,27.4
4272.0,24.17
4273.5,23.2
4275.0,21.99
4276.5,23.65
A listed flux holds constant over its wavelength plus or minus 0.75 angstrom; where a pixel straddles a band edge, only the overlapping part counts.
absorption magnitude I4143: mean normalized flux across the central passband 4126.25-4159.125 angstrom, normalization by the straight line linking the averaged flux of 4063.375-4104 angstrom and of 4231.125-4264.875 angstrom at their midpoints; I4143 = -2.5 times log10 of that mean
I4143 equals 0.07 mag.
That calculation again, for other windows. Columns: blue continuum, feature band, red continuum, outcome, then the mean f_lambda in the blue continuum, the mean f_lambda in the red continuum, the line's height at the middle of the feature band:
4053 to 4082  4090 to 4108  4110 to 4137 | -0.06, 23.9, 25.8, 25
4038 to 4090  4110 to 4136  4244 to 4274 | -0.02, 24.8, 27.2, 25.5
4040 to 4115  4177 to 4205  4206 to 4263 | 0.06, 25.2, 27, 26.5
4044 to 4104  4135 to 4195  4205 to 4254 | 0.05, 25.1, 26.8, 26.1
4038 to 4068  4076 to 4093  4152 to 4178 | -0.18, 23.6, 25.3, 24.1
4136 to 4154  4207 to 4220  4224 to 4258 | 0.01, 24.7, 27.3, 26.6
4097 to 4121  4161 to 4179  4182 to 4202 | 0.05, 25.7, 25.7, 25.7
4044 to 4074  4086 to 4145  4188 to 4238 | -0.08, 23.3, 25.9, 24.3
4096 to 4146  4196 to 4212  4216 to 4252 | 0.02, 25.4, 27.2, 26.7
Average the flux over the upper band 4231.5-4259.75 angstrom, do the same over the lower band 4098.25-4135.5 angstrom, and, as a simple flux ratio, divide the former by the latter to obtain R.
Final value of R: 1.09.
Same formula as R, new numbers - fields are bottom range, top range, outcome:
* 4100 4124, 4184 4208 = 0.99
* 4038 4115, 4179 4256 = 1.04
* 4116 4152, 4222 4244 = 1.04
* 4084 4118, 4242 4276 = 1.01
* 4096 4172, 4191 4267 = 1.05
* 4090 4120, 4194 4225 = 0.99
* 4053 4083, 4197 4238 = 1.07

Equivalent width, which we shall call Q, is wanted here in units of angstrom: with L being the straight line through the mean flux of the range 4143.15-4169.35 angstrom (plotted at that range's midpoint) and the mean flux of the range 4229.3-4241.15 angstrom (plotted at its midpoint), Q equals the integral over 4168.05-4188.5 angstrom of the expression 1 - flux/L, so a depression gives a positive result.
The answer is 1.07 angstrom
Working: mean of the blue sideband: 25.2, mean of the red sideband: 27.2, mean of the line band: 24.4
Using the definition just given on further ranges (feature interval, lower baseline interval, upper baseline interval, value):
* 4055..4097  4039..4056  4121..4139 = -1.3 angstrom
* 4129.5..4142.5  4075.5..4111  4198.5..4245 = 1.0 angstrom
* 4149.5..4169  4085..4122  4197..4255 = 0.7 angstrom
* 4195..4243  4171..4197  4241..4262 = 0.9 angstrom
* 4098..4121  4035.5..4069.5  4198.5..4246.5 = -1.0 angstrom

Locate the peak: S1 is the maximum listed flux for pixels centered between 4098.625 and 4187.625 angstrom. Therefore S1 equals 30.19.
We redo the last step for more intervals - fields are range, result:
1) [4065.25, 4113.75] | 31.48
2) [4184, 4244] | 31.52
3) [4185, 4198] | 26.66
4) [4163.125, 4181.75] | 27.45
